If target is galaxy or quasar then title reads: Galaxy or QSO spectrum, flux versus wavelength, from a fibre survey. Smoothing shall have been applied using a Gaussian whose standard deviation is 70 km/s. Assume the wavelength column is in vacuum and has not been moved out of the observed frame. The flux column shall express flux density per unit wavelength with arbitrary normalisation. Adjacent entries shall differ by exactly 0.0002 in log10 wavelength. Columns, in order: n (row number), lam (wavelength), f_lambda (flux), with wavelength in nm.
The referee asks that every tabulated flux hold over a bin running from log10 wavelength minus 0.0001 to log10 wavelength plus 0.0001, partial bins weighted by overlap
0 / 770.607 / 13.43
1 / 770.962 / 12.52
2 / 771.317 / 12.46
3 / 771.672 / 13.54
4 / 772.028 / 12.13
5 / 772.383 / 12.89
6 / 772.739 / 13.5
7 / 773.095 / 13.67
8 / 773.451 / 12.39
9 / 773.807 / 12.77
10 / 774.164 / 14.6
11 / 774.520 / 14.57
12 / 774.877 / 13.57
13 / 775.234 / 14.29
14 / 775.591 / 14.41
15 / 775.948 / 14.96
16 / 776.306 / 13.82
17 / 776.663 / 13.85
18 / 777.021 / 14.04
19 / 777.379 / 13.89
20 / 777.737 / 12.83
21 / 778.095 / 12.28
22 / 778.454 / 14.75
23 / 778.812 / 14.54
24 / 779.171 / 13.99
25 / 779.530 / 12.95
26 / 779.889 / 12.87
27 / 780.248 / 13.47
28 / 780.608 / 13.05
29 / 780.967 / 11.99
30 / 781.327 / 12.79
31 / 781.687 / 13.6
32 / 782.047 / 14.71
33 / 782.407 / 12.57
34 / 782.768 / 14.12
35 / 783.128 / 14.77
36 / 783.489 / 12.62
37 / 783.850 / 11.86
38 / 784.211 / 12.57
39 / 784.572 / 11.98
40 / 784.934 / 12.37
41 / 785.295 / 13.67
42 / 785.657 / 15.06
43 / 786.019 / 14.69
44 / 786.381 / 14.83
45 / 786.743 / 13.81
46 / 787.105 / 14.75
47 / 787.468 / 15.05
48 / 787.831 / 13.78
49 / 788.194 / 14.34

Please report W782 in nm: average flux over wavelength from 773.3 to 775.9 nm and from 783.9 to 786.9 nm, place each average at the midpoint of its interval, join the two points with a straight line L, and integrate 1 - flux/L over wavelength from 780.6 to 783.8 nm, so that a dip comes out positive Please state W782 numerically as 0.08 nm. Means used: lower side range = 13.9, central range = 13.3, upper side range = 13.5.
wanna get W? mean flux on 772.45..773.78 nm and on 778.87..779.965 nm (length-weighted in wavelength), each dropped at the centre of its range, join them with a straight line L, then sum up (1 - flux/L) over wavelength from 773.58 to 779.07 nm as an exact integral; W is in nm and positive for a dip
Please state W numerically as -0.27 nm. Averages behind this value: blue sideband 13.1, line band 13.9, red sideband 13.4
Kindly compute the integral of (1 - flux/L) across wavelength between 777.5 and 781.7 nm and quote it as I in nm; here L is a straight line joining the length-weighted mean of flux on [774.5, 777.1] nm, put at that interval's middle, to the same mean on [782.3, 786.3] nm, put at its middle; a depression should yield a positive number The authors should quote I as 0.17 nm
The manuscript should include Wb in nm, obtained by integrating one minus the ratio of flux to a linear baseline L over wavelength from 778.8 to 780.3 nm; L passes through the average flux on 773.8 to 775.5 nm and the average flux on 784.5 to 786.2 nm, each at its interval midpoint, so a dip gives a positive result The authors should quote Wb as 0.047 nm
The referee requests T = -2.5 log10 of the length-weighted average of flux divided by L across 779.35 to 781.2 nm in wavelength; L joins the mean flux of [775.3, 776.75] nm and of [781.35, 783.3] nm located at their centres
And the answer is 0.09 mag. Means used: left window 14.3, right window 13.9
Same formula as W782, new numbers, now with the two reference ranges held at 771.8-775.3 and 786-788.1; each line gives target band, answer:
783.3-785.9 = 0.25 nm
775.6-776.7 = -0.05 nm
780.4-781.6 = 0.11 nm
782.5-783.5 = 0.02 nm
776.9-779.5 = 0.01 nm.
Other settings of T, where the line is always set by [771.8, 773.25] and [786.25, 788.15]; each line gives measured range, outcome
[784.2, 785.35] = 0.13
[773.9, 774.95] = -0.08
